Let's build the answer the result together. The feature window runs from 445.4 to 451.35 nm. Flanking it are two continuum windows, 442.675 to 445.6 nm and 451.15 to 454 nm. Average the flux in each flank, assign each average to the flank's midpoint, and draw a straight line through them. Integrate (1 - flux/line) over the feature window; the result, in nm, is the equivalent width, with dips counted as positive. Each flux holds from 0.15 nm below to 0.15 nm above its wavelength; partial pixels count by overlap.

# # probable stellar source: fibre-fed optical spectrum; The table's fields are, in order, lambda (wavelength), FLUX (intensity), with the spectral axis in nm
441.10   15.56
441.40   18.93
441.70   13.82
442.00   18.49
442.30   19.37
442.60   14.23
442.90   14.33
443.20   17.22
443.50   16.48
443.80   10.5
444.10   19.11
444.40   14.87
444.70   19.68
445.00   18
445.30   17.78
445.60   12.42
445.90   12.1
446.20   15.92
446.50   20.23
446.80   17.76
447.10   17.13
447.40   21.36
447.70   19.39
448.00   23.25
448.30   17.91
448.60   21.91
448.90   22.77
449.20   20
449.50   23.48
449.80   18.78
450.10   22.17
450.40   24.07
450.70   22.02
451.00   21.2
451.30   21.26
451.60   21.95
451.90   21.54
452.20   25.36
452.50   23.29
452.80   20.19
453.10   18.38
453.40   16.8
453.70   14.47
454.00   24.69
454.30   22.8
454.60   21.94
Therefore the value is -0.40 nm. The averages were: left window 16.2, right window 20.6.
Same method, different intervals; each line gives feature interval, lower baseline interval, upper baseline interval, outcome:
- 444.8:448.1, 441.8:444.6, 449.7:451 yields 0.18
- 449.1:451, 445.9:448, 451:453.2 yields -0.12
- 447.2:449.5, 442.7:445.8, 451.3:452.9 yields -0.20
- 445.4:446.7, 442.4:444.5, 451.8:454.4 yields 0.11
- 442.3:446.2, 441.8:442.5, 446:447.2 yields 0.48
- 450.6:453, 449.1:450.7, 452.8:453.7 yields -0.34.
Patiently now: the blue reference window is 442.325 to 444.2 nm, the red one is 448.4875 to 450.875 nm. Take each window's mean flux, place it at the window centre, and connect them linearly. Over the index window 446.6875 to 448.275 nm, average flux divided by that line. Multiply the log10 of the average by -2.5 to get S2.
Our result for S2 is 0.002 mag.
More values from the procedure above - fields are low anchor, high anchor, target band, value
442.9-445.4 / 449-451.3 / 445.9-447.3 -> 0.08 mag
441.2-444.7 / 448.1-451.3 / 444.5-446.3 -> 0.14 mag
